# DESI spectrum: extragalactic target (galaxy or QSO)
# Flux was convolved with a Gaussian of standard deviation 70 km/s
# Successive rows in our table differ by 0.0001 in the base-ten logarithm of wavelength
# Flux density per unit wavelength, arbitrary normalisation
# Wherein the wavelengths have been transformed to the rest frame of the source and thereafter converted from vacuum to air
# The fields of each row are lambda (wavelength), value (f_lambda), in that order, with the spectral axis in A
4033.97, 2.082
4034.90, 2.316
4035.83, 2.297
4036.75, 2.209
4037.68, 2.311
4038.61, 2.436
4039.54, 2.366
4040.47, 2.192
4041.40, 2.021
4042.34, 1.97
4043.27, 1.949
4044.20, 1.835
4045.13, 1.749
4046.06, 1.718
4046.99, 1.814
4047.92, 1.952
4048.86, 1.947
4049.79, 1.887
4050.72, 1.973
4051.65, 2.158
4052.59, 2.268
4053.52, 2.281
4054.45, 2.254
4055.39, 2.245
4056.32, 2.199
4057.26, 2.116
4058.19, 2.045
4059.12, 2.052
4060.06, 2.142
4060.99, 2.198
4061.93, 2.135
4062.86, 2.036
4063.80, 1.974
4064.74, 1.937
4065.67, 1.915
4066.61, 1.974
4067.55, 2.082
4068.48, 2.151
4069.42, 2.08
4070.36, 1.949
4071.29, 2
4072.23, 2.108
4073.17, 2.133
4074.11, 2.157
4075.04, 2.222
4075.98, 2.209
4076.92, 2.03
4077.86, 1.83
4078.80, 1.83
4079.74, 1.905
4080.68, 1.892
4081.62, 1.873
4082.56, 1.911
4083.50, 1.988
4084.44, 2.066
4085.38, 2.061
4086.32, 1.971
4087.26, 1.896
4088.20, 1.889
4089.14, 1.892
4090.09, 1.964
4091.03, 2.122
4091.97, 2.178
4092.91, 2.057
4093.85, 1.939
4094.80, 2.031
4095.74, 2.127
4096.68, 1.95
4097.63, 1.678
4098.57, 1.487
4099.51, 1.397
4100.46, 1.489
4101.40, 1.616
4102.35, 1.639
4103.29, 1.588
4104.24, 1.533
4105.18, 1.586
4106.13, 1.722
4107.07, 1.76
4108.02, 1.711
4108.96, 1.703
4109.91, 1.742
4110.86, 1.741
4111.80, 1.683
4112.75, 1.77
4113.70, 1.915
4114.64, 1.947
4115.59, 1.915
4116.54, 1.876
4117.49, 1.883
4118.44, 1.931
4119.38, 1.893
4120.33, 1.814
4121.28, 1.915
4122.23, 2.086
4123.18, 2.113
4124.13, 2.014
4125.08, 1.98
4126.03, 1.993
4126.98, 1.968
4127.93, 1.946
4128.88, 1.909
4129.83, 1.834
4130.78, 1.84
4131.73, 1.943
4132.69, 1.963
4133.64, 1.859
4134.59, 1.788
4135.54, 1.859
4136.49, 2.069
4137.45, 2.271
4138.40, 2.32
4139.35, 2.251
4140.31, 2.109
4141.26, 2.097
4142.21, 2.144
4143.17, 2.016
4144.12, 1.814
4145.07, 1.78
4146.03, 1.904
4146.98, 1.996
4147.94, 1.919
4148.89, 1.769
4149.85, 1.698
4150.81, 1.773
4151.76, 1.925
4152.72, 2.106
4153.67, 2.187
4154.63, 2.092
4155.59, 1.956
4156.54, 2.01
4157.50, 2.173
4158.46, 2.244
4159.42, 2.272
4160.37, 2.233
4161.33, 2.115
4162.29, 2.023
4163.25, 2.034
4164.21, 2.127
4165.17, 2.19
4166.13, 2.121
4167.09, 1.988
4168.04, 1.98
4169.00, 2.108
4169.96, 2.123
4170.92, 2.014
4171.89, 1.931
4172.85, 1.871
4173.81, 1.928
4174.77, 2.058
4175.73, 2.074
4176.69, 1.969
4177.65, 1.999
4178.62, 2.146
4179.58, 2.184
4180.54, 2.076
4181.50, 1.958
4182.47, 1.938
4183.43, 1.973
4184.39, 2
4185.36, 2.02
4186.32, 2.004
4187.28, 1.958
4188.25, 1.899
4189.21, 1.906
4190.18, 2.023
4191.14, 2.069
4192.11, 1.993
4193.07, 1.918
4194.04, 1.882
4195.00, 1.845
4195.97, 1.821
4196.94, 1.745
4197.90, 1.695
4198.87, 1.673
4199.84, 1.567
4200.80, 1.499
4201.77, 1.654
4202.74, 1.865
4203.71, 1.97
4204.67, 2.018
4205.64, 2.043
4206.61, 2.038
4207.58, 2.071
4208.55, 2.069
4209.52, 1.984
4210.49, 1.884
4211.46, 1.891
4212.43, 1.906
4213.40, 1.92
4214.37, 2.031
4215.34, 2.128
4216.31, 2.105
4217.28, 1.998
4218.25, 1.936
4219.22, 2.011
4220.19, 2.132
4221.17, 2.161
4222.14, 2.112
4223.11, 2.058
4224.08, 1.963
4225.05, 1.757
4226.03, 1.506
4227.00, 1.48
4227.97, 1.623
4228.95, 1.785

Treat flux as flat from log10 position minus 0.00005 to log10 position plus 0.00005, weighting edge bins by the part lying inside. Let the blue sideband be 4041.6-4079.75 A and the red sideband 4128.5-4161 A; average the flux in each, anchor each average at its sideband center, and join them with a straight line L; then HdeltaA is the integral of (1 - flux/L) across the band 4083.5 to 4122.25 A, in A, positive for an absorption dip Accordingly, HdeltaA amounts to 3.61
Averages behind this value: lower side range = 2.04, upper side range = 2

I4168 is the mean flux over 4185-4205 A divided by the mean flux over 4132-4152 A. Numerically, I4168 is 0.94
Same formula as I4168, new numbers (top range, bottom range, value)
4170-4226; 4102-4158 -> 1.02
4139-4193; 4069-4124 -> 1.07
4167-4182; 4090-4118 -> 1.13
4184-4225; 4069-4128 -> 1.02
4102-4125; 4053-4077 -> 0.86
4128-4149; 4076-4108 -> 1.07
